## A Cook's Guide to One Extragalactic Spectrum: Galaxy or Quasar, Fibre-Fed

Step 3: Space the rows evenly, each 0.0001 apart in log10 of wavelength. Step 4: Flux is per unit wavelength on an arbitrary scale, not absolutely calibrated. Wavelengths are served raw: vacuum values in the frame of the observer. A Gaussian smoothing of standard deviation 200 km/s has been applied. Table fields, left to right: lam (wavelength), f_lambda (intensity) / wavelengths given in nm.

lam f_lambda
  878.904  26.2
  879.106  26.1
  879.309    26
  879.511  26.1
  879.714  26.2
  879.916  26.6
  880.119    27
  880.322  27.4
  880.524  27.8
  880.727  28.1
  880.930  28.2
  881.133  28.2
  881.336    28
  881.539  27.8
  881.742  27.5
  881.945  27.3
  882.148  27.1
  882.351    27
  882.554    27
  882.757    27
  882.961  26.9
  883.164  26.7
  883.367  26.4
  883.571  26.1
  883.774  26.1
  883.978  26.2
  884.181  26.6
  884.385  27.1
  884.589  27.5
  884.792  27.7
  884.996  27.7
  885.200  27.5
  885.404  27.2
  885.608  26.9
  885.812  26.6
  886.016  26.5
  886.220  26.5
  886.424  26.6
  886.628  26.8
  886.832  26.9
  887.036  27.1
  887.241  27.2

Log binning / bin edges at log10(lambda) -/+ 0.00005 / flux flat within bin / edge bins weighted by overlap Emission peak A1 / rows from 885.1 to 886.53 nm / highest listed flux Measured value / 27.5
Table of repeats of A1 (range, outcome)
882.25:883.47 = 27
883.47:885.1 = 27.7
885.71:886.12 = 26.6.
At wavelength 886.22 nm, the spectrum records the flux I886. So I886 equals 26.5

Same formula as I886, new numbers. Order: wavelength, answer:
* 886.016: 26.5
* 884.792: 27.7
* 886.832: 26.9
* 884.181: 26.6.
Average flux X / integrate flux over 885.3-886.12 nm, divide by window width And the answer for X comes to 26.8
